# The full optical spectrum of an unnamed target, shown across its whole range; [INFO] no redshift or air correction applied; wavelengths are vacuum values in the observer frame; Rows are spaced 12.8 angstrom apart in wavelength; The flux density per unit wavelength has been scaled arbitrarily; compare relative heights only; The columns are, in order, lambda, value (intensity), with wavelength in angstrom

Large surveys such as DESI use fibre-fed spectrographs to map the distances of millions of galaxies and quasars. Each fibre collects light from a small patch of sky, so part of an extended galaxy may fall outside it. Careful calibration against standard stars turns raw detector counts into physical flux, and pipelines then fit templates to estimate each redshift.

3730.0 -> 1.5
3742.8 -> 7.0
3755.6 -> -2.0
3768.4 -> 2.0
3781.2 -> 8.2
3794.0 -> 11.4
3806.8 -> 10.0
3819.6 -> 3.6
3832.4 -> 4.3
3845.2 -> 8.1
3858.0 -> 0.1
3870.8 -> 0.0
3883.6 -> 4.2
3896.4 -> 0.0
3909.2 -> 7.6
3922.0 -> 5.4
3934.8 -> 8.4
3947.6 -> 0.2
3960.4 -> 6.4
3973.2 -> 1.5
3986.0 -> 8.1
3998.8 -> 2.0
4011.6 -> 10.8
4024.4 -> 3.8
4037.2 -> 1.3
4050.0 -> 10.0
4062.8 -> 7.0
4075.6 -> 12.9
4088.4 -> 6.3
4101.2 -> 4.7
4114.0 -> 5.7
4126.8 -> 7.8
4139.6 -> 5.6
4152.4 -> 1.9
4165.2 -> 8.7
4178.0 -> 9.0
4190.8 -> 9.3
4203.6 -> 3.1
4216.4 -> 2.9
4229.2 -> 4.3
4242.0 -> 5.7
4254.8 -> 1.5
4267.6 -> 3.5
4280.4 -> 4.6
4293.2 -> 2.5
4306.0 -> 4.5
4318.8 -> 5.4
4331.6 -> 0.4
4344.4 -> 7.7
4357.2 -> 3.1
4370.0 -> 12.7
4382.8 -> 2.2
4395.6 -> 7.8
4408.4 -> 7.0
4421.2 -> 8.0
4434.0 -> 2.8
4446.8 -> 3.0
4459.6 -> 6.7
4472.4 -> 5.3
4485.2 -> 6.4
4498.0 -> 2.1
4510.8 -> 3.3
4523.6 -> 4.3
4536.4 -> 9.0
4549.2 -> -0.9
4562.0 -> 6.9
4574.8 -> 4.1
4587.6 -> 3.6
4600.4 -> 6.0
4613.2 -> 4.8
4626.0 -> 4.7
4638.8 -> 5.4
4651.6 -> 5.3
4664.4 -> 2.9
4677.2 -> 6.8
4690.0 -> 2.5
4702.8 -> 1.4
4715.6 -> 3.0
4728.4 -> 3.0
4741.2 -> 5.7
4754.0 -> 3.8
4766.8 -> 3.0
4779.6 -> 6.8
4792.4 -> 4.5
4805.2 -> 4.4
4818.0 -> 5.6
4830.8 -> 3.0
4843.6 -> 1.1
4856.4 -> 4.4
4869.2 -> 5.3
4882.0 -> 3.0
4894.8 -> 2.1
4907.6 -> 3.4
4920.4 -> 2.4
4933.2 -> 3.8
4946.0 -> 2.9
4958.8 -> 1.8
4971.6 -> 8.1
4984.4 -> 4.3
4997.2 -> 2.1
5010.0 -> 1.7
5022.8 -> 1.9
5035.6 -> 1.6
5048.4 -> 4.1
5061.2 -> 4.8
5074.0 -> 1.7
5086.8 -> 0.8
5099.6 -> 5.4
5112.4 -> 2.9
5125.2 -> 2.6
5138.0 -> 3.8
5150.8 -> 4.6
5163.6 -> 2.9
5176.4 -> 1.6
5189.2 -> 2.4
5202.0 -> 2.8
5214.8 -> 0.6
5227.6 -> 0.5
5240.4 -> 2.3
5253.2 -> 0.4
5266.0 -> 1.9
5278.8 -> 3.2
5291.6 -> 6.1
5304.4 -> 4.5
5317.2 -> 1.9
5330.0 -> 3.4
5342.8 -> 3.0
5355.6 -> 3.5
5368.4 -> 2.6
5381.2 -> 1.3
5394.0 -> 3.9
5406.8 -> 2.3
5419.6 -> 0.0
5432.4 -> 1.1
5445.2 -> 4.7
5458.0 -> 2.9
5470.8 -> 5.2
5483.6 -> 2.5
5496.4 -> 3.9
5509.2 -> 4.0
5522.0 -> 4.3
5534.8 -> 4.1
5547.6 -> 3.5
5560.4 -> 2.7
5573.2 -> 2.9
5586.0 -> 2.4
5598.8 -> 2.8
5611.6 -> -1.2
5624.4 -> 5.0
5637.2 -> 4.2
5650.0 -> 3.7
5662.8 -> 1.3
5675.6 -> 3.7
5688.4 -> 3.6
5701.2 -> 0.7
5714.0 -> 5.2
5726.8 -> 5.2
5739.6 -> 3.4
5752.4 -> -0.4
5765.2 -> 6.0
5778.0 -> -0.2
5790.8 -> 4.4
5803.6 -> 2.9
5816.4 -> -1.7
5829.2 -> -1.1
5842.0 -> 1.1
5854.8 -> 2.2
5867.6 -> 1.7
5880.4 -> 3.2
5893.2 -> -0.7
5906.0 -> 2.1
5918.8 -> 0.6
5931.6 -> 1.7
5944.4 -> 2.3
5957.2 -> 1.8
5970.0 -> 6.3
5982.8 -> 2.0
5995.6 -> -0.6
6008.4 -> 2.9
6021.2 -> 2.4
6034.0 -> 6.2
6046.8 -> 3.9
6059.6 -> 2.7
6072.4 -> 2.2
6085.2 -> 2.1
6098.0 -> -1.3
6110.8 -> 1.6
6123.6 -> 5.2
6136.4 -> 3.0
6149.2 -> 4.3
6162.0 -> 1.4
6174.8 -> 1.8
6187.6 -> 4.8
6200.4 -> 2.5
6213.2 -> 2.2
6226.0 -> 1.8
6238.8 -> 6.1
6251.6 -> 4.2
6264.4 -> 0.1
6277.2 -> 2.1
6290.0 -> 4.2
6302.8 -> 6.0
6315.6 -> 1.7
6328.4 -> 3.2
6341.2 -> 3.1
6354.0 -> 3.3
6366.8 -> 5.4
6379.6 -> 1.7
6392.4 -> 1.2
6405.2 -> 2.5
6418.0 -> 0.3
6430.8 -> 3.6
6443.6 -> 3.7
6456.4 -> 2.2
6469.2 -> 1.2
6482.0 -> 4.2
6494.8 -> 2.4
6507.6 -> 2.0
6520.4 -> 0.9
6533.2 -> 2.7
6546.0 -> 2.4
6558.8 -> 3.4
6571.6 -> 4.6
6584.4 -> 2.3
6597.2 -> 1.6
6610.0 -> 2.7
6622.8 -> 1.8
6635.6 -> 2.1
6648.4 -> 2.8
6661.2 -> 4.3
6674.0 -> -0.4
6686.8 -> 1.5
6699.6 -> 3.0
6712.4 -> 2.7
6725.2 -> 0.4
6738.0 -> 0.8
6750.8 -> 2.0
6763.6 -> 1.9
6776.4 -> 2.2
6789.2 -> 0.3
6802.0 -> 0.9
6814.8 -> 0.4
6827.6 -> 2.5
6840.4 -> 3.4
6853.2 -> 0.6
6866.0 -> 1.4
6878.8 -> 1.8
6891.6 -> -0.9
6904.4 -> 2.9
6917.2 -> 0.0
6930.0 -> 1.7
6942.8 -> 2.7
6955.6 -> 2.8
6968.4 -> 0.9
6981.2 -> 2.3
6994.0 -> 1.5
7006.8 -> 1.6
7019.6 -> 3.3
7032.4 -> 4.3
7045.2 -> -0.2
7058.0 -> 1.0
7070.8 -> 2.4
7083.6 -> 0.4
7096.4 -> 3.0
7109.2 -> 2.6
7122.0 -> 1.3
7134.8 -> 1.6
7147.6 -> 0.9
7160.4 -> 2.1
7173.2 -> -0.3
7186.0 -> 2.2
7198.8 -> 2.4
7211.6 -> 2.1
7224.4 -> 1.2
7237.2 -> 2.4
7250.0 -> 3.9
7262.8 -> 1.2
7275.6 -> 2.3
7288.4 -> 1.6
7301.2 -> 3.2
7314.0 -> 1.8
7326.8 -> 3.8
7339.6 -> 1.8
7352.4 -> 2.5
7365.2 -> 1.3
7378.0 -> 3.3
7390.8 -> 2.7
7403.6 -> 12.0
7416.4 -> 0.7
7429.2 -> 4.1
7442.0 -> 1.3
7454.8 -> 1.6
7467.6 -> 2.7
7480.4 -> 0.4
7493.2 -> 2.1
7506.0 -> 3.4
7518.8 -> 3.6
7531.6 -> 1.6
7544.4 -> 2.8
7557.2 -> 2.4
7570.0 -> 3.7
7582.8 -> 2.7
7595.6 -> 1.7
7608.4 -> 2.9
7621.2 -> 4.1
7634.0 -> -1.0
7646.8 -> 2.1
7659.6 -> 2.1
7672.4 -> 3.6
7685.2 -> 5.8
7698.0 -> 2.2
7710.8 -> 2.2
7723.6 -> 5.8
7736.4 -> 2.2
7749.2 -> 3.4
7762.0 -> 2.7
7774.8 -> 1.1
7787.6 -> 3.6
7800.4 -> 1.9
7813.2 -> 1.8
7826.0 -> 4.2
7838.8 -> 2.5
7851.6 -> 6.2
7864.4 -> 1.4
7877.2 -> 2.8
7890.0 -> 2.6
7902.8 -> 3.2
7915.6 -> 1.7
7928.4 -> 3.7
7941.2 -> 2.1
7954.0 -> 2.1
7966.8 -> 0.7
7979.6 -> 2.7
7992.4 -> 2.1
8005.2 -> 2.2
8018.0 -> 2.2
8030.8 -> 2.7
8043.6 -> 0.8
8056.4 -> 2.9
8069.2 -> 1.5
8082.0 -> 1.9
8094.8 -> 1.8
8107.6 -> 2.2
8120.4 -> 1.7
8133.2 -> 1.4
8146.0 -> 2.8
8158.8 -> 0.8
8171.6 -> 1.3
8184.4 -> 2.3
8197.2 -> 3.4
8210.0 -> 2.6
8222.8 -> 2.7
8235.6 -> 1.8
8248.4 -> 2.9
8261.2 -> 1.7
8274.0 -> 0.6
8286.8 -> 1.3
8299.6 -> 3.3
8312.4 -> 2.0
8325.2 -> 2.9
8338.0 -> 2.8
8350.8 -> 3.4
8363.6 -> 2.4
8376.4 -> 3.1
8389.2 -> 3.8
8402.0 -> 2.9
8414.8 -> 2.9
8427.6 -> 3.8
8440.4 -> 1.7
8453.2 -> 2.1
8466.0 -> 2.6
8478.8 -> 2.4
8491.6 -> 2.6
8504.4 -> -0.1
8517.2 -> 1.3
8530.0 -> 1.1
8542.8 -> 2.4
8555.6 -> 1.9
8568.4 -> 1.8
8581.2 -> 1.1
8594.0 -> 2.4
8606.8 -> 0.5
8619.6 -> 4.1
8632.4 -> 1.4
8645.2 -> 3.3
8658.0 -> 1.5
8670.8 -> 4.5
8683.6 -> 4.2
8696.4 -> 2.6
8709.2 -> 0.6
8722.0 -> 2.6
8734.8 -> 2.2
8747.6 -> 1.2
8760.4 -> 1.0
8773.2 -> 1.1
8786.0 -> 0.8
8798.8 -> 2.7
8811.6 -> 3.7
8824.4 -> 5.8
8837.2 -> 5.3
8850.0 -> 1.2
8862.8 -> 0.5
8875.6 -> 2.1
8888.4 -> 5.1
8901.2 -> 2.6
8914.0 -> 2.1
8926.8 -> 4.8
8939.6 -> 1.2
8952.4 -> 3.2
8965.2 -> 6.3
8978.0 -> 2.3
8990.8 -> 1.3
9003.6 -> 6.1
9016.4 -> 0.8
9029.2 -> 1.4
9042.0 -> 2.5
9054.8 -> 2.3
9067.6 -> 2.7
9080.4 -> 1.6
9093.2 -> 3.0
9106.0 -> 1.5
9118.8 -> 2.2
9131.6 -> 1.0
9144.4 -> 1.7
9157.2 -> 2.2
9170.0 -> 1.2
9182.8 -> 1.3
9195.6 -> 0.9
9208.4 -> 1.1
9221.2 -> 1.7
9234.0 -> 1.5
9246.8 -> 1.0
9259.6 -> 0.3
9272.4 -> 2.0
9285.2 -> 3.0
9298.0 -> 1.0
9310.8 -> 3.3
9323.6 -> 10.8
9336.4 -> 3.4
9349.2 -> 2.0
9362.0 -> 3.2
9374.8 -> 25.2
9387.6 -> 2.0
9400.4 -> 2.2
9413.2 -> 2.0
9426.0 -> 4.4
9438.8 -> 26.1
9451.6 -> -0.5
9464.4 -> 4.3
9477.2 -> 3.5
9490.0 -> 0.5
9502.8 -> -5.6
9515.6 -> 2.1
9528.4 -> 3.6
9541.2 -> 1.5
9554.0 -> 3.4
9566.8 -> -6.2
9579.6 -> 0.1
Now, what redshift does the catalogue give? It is 0.98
